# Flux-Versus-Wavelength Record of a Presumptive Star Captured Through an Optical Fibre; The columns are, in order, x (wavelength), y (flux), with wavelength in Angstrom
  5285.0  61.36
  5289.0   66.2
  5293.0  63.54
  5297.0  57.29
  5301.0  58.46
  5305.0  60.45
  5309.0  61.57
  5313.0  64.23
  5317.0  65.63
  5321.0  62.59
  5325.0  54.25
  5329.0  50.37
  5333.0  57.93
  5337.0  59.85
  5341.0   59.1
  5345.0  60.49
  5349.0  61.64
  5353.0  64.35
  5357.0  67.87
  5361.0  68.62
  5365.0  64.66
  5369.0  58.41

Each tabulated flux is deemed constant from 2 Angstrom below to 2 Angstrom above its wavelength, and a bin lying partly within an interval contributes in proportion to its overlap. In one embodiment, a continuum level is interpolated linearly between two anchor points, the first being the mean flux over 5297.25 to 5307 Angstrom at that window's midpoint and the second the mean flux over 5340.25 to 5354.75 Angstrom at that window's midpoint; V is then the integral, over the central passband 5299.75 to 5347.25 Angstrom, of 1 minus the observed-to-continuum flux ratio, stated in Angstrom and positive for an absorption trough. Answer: 0.5 Angstrom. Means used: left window 59.1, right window 61.5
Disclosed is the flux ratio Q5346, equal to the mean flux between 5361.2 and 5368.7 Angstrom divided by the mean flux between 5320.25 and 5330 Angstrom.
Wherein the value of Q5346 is 1.2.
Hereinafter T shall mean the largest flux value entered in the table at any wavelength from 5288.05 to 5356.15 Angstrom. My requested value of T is 66.2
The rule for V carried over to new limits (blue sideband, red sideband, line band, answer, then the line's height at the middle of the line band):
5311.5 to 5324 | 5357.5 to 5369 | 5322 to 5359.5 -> 2.71 Angstrom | 64.4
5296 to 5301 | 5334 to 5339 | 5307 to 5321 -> -1.24 Angstrom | 58.5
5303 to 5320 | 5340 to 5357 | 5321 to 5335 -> 1.63 Angstrom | 62.7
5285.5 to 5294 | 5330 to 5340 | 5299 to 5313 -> 0.30 Angstrom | 62.1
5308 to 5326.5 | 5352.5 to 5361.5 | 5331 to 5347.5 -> 1.36 Angstrom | 64.8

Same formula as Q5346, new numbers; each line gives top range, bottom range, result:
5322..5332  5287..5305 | 0.88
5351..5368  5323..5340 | 1.18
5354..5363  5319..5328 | 1.18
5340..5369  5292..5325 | 1.04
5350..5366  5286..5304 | 1.08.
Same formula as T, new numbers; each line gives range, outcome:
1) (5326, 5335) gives 57.93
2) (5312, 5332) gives 65.63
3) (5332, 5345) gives 60.49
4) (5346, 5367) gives 68.62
